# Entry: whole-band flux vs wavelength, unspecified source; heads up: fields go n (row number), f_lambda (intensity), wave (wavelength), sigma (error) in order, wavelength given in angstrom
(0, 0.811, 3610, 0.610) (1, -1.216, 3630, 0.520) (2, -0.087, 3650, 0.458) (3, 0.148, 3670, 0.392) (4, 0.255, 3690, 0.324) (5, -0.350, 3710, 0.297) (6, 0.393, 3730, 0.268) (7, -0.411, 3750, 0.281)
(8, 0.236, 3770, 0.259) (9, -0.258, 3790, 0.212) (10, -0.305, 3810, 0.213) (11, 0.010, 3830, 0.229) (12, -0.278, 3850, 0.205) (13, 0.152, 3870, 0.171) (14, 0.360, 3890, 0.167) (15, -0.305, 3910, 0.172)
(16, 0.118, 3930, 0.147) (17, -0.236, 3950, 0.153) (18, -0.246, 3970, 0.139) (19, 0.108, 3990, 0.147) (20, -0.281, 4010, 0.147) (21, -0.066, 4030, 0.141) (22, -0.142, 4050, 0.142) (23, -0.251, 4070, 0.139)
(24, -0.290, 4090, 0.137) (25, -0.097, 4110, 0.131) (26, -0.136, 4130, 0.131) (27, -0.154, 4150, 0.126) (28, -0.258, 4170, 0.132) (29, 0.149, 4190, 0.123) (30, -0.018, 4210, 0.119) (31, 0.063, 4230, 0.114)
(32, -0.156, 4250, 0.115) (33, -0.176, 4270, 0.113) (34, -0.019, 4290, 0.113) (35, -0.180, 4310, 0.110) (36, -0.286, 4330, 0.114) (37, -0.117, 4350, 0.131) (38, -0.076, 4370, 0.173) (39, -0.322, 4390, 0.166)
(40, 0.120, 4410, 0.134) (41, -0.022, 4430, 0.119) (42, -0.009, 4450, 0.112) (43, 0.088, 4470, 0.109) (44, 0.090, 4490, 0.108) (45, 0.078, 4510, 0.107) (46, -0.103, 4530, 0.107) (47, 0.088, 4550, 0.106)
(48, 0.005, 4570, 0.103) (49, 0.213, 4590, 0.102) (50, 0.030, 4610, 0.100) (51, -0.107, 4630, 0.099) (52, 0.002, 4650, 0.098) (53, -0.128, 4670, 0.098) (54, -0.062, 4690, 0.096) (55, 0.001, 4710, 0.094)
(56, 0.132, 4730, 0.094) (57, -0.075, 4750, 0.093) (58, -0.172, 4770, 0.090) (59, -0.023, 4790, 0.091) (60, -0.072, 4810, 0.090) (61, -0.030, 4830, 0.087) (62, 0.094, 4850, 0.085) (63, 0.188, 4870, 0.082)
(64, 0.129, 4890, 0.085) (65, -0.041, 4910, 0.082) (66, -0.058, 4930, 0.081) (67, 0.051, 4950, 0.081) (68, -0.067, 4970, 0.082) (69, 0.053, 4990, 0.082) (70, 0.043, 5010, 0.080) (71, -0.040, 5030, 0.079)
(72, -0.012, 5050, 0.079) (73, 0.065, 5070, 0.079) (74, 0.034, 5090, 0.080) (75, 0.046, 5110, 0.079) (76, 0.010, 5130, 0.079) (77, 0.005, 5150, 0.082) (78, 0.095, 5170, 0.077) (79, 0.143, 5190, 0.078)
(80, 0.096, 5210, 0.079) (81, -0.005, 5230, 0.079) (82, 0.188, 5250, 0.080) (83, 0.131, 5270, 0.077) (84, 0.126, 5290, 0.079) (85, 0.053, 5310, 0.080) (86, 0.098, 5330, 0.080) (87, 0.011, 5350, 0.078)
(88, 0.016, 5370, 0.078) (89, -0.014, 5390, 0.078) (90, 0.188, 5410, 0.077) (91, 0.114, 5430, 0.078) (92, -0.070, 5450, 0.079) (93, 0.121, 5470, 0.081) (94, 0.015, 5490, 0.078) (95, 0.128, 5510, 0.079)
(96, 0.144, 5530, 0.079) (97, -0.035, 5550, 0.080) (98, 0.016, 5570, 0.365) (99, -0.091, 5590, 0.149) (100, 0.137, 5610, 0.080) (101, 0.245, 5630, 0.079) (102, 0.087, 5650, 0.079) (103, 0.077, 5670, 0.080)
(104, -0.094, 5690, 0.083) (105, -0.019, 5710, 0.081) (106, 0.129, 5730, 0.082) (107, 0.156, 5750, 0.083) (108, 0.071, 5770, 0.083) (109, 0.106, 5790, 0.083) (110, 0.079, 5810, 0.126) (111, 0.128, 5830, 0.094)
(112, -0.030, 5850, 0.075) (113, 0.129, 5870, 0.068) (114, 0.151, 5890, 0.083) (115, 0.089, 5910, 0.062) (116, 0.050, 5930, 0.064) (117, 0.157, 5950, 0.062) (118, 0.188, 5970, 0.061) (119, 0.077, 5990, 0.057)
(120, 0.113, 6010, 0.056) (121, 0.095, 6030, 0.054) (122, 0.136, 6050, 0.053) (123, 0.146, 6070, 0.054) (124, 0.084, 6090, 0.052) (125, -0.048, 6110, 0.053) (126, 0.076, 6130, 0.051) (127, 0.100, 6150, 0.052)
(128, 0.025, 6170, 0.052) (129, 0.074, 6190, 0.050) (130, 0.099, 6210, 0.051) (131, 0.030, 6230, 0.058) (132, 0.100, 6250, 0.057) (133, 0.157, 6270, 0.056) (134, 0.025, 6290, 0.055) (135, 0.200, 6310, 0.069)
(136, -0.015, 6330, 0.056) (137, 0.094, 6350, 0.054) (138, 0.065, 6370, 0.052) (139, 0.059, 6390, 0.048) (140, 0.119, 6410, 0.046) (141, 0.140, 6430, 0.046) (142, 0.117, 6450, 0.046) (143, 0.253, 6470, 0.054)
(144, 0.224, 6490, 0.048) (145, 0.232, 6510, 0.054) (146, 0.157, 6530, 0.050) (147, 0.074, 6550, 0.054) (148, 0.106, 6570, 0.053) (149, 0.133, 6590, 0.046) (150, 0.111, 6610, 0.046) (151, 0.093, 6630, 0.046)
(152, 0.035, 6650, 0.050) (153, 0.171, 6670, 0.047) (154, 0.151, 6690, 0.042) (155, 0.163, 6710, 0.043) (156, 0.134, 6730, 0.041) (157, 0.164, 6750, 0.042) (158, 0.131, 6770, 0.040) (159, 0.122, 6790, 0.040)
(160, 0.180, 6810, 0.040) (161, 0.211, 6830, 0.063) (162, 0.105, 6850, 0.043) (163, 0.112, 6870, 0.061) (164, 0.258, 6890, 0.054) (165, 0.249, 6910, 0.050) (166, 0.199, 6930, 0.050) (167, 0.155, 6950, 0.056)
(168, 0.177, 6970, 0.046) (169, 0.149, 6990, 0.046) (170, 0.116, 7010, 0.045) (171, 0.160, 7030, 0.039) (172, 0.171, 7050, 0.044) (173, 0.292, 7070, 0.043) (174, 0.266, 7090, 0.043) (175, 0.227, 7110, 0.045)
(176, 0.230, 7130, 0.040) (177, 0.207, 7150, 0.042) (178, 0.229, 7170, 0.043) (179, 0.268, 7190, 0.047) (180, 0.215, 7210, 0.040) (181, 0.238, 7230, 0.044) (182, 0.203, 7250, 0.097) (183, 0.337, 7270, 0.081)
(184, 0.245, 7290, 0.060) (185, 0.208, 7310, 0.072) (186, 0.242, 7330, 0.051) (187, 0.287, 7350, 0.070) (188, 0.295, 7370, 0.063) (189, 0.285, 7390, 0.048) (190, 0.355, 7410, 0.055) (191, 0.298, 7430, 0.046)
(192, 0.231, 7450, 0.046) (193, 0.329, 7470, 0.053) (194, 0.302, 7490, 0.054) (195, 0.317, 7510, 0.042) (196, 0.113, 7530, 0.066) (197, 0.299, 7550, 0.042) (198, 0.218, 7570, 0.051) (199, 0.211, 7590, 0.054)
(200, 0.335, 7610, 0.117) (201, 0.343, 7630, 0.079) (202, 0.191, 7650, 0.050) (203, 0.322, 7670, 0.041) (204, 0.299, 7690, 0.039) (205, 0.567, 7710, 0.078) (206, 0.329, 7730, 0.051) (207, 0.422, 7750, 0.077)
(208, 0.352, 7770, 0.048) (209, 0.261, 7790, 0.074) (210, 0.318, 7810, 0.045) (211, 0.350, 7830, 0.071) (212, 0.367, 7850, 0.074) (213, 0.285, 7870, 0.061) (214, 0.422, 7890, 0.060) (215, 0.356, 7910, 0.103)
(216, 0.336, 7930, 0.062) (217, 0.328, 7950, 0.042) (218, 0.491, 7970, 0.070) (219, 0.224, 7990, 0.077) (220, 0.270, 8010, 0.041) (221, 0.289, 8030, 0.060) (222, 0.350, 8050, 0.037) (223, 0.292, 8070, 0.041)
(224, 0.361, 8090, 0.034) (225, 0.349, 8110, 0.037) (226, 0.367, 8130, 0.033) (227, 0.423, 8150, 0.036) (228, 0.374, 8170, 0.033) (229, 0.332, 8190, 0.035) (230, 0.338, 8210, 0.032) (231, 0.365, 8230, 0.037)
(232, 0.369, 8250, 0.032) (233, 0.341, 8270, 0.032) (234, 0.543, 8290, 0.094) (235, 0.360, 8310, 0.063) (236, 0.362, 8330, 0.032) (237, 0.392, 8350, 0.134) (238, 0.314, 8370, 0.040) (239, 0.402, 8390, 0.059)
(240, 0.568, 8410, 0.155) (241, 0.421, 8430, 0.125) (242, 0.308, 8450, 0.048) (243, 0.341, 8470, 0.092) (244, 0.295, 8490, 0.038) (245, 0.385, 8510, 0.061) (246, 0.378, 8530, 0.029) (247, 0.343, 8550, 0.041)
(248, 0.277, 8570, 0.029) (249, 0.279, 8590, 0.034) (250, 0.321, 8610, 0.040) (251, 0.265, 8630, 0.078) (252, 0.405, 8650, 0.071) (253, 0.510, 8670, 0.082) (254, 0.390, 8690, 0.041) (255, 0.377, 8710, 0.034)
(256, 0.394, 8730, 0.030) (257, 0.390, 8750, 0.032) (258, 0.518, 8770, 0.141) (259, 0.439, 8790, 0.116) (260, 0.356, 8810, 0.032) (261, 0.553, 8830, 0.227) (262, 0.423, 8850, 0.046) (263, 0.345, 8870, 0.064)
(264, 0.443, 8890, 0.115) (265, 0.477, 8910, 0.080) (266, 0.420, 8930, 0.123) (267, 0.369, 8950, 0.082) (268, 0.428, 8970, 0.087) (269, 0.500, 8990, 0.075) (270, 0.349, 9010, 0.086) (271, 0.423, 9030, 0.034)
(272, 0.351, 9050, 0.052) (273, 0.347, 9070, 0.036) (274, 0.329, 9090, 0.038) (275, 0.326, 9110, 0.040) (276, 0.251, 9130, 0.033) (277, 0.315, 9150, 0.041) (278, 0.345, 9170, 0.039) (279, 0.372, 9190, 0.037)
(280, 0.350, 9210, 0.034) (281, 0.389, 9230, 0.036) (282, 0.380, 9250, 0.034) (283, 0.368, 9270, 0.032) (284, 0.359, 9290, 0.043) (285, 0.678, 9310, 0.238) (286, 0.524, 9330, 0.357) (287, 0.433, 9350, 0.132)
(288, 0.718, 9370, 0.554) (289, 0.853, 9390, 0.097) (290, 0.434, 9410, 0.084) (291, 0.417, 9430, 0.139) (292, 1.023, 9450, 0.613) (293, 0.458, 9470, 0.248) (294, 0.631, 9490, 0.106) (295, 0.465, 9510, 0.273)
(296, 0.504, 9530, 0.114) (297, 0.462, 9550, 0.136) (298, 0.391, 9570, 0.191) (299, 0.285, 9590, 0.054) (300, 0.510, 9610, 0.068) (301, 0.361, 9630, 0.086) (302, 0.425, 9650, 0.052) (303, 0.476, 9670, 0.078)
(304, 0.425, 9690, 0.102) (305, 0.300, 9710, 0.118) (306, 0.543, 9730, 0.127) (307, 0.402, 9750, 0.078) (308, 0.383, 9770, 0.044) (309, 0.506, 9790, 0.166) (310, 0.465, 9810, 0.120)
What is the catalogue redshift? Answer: 0.766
